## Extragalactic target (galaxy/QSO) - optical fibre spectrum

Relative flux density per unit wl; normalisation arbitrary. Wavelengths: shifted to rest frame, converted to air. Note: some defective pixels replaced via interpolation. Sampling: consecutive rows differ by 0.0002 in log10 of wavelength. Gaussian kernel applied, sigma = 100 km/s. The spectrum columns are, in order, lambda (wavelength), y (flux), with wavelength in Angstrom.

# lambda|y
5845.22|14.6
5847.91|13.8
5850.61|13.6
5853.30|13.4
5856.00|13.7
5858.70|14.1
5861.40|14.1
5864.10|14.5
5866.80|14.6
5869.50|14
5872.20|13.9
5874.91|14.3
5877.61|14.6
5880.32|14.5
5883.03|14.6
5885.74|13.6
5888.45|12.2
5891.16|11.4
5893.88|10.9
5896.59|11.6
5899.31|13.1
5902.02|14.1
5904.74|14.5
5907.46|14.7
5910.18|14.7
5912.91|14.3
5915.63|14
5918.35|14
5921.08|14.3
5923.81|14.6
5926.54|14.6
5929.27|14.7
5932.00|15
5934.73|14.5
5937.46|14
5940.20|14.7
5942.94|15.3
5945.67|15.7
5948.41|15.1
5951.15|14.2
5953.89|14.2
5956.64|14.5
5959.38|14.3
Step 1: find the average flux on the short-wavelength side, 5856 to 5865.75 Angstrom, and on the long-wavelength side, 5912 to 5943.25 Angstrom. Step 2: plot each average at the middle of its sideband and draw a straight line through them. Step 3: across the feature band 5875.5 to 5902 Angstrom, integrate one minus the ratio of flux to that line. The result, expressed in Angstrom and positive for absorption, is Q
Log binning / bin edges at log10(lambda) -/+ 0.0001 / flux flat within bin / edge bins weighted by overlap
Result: 2.3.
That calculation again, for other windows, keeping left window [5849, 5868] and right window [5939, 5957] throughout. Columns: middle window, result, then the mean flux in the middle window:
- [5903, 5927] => 0.2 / 14.4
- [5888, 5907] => 2.2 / 12.7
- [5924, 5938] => 0.1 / 14.6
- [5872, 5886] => -0.1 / 14.3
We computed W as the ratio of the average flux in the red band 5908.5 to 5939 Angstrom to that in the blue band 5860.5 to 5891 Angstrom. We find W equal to 1.03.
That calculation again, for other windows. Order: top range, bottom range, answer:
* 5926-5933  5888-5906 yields 1.18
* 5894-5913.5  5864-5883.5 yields 0.95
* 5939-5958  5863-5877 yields 1.04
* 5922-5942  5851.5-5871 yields 1.04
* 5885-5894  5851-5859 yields 0.88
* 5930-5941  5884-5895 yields 1.20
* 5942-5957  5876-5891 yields 1.08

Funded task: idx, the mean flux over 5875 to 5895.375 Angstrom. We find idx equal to 13.2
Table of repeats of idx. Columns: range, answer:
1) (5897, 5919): 14.1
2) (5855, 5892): 13.9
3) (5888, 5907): 12.7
